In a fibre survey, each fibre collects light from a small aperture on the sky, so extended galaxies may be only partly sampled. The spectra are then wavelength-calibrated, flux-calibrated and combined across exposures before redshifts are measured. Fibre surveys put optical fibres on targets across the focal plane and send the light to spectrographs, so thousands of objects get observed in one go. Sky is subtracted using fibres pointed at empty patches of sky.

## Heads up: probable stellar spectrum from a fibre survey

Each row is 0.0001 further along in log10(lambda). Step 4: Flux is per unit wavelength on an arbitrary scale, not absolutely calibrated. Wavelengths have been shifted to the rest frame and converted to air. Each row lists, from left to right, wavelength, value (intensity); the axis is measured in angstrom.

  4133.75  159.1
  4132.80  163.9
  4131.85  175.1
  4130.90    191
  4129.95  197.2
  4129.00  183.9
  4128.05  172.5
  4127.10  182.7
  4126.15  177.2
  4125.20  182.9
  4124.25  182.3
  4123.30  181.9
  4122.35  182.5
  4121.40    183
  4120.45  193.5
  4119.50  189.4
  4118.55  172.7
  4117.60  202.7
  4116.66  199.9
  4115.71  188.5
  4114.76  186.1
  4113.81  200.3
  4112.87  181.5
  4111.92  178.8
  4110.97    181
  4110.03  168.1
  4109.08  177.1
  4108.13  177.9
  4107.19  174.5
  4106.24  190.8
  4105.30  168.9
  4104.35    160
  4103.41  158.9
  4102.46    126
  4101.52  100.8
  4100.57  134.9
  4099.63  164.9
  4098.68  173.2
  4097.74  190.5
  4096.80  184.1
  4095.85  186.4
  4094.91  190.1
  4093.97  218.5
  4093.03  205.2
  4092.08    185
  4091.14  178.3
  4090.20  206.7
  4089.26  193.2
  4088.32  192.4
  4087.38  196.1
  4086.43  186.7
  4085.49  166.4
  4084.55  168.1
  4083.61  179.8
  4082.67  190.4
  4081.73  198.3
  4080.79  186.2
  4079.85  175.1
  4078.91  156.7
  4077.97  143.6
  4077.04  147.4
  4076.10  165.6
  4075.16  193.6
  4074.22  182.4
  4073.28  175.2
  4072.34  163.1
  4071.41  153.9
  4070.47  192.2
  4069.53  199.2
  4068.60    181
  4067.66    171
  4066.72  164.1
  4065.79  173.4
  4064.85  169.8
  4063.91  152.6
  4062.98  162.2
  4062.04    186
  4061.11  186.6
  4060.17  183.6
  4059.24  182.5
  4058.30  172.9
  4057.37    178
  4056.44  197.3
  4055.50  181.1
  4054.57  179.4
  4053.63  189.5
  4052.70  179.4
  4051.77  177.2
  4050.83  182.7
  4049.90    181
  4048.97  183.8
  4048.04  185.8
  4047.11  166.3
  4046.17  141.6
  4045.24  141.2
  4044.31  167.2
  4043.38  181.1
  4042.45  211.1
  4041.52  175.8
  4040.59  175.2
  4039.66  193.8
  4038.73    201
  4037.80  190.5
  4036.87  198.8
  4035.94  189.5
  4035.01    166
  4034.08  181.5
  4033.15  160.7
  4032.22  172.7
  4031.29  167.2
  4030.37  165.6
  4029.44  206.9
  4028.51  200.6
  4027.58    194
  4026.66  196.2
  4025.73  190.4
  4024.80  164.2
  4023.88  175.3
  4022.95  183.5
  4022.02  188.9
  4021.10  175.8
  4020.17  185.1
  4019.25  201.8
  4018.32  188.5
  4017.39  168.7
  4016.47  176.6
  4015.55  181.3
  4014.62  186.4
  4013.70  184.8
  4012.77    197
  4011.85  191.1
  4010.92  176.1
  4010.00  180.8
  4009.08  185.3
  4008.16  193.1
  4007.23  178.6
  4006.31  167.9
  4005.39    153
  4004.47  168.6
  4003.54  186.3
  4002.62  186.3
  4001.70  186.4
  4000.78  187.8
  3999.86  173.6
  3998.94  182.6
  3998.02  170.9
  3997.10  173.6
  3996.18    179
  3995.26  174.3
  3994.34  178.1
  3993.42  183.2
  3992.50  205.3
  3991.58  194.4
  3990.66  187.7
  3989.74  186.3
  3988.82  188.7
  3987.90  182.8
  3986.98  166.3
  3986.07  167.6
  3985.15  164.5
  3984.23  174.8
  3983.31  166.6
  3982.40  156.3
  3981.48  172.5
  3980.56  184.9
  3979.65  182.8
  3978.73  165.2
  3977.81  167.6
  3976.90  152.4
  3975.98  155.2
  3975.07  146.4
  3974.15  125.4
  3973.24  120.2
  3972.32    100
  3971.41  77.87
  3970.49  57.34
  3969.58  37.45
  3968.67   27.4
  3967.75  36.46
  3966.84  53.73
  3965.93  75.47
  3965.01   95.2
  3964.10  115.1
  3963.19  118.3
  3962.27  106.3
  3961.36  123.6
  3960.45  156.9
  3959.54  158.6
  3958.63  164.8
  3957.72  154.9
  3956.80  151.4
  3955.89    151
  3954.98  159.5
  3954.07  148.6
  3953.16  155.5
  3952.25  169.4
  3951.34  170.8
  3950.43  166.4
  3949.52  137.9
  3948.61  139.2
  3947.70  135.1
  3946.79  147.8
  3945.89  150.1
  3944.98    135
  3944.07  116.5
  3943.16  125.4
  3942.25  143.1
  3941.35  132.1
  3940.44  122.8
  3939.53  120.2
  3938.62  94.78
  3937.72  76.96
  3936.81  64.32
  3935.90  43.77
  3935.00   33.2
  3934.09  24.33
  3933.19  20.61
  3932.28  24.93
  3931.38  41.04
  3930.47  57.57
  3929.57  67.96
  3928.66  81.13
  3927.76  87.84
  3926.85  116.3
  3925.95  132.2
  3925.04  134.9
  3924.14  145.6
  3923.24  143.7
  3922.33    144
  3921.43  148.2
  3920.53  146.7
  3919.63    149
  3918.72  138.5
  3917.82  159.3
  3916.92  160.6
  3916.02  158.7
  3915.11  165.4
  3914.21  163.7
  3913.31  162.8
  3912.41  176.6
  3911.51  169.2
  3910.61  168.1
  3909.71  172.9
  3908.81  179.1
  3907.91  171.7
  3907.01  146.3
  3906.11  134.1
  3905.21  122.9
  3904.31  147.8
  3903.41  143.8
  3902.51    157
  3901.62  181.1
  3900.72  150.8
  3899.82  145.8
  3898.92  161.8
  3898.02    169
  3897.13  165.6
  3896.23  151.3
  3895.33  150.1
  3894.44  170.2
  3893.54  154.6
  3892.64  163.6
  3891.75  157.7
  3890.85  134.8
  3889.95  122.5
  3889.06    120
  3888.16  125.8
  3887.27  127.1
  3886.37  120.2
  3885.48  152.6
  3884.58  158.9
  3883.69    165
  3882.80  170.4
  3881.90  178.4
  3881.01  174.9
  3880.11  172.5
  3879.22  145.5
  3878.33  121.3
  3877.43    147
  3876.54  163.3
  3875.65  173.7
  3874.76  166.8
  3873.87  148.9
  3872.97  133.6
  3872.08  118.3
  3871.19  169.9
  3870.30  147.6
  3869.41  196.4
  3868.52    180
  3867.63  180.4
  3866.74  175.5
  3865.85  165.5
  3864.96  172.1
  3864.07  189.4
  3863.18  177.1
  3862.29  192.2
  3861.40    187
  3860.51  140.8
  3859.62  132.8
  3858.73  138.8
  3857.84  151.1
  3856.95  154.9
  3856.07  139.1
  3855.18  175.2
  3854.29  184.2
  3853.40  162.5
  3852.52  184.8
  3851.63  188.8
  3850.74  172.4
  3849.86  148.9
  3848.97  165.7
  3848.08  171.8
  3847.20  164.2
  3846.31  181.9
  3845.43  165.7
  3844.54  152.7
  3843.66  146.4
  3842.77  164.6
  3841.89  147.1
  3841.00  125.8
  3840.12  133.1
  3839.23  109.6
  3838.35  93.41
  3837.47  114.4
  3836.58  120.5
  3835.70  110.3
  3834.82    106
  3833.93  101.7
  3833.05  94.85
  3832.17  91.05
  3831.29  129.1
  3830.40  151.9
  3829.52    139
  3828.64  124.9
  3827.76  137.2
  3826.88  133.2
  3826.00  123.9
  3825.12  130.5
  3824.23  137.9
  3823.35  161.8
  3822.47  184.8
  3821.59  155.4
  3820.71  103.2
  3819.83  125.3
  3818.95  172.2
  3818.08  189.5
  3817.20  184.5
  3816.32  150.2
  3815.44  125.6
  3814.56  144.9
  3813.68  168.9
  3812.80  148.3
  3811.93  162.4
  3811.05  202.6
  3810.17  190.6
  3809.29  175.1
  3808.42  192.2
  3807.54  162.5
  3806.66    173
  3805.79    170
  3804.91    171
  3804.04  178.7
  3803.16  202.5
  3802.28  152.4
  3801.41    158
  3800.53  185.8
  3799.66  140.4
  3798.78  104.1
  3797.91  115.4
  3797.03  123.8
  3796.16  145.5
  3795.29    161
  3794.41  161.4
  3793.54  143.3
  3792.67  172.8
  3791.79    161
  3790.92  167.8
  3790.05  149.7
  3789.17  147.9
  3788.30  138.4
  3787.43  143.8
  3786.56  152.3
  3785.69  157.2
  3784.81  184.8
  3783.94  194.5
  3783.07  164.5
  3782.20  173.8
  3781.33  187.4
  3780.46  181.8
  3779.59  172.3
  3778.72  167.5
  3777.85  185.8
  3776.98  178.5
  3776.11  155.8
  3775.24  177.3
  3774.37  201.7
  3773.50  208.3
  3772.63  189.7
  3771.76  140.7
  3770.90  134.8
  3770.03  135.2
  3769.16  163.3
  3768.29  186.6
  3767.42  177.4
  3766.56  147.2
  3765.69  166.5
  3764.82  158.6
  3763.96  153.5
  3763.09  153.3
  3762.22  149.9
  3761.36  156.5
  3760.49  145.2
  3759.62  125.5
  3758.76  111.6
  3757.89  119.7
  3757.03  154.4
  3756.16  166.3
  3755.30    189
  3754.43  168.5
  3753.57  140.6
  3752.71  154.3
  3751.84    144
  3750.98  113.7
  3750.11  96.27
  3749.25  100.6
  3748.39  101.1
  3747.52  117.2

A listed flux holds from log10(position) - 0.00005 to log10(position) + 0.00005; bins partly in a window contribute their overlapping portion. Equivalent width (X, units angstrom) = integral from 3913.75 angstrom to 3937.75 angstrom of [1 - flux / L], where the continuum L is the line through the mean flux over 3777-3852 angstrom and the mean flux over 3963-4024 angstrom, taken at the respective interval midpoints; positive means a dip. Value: 7.87 angstrom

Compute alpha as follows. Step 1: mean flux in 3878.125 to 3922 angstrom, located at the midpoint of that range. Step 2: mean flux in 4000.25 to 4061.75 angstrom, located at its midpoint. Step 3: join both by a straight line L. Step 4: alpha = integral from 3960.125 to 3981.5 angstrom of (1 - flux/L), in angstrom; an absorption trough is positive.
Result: 7.06 angstrom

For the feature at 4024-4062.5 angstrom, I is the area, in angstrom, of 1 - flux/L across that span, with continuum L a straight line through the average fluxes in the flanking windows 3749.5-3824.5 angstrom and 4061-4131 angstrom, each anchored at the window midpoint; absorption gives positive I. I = -1.4 angstrom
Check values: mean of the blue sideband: 159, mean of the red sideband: 178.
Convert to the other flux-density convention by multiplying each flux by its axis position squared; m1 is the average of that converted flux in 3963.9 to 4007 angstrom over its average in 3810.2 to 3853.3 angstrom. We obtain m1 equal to 1.12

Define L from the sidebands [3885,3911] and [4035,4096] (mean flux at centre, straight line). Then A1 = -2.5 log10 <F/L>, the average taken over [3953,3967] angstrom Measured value 0.221 mag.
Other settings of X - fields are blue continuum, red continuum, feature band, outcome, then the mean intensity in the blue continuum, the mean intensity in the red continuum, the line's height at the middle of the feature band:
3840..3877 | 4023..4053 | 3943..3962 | 2.6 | 163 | 180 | 172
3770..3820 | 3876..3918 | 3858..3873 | -0.7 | 164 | 155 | 158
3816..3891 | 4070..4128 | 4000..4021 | -1.8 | 150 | 178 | 168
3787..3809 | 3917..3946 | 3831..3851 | 0.6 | 157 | 104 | 140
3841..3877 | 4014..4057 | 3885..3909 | 2.7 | 164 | 181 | 168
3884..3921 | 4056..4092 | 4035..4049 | -0.5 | 153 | 178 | 173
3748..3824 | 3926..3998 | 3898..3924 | -3.6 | 158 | 128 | 137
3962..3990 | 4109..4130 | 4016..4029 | -3.3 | 130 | 184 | 147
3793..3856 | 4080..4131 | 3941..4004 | 7.2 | 150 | 181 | 166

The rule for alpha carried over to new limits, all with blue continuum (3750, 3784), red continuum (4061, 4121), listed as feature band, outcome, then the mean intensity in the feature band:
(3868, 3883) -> 0.6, 159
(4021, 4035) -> -0.6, 181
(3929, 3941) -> 7.6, 61.8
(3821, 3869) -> 4.4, 149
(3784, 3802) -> 1.1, 152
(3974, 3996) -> -0.1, 173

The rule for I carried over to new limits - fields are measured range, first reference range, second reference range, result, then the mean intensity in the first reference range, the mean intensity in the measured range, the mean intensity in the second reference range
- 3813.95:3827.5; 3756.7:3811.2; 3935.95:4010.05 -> 0.89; 162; 148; 146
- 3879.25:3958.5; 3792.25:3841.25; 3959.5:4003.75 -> 5.53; 146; 136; 147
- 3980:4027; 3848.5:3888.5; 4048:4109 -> -2.58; 161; 180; 177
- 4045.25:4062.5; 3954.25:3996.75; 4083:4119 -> -1.40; 143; 179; 179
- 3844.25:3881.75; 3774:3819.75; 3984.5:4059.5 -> 1.21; 164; 164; 181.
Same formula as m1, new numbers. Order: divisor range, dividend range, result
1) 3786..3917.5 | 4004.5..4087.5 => 1.28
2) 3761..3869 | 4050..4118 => 1.30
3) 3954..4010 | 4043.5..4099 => 1.24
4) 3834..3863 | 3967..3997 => 1.06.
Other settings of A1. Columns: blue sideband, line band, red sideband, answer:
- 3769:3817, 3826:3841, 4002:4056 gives 0.37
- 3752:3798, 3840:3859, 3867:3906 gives -0.03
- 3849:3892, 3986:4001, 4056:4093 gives -0.07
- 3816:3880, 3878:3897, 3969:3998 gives 0.02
